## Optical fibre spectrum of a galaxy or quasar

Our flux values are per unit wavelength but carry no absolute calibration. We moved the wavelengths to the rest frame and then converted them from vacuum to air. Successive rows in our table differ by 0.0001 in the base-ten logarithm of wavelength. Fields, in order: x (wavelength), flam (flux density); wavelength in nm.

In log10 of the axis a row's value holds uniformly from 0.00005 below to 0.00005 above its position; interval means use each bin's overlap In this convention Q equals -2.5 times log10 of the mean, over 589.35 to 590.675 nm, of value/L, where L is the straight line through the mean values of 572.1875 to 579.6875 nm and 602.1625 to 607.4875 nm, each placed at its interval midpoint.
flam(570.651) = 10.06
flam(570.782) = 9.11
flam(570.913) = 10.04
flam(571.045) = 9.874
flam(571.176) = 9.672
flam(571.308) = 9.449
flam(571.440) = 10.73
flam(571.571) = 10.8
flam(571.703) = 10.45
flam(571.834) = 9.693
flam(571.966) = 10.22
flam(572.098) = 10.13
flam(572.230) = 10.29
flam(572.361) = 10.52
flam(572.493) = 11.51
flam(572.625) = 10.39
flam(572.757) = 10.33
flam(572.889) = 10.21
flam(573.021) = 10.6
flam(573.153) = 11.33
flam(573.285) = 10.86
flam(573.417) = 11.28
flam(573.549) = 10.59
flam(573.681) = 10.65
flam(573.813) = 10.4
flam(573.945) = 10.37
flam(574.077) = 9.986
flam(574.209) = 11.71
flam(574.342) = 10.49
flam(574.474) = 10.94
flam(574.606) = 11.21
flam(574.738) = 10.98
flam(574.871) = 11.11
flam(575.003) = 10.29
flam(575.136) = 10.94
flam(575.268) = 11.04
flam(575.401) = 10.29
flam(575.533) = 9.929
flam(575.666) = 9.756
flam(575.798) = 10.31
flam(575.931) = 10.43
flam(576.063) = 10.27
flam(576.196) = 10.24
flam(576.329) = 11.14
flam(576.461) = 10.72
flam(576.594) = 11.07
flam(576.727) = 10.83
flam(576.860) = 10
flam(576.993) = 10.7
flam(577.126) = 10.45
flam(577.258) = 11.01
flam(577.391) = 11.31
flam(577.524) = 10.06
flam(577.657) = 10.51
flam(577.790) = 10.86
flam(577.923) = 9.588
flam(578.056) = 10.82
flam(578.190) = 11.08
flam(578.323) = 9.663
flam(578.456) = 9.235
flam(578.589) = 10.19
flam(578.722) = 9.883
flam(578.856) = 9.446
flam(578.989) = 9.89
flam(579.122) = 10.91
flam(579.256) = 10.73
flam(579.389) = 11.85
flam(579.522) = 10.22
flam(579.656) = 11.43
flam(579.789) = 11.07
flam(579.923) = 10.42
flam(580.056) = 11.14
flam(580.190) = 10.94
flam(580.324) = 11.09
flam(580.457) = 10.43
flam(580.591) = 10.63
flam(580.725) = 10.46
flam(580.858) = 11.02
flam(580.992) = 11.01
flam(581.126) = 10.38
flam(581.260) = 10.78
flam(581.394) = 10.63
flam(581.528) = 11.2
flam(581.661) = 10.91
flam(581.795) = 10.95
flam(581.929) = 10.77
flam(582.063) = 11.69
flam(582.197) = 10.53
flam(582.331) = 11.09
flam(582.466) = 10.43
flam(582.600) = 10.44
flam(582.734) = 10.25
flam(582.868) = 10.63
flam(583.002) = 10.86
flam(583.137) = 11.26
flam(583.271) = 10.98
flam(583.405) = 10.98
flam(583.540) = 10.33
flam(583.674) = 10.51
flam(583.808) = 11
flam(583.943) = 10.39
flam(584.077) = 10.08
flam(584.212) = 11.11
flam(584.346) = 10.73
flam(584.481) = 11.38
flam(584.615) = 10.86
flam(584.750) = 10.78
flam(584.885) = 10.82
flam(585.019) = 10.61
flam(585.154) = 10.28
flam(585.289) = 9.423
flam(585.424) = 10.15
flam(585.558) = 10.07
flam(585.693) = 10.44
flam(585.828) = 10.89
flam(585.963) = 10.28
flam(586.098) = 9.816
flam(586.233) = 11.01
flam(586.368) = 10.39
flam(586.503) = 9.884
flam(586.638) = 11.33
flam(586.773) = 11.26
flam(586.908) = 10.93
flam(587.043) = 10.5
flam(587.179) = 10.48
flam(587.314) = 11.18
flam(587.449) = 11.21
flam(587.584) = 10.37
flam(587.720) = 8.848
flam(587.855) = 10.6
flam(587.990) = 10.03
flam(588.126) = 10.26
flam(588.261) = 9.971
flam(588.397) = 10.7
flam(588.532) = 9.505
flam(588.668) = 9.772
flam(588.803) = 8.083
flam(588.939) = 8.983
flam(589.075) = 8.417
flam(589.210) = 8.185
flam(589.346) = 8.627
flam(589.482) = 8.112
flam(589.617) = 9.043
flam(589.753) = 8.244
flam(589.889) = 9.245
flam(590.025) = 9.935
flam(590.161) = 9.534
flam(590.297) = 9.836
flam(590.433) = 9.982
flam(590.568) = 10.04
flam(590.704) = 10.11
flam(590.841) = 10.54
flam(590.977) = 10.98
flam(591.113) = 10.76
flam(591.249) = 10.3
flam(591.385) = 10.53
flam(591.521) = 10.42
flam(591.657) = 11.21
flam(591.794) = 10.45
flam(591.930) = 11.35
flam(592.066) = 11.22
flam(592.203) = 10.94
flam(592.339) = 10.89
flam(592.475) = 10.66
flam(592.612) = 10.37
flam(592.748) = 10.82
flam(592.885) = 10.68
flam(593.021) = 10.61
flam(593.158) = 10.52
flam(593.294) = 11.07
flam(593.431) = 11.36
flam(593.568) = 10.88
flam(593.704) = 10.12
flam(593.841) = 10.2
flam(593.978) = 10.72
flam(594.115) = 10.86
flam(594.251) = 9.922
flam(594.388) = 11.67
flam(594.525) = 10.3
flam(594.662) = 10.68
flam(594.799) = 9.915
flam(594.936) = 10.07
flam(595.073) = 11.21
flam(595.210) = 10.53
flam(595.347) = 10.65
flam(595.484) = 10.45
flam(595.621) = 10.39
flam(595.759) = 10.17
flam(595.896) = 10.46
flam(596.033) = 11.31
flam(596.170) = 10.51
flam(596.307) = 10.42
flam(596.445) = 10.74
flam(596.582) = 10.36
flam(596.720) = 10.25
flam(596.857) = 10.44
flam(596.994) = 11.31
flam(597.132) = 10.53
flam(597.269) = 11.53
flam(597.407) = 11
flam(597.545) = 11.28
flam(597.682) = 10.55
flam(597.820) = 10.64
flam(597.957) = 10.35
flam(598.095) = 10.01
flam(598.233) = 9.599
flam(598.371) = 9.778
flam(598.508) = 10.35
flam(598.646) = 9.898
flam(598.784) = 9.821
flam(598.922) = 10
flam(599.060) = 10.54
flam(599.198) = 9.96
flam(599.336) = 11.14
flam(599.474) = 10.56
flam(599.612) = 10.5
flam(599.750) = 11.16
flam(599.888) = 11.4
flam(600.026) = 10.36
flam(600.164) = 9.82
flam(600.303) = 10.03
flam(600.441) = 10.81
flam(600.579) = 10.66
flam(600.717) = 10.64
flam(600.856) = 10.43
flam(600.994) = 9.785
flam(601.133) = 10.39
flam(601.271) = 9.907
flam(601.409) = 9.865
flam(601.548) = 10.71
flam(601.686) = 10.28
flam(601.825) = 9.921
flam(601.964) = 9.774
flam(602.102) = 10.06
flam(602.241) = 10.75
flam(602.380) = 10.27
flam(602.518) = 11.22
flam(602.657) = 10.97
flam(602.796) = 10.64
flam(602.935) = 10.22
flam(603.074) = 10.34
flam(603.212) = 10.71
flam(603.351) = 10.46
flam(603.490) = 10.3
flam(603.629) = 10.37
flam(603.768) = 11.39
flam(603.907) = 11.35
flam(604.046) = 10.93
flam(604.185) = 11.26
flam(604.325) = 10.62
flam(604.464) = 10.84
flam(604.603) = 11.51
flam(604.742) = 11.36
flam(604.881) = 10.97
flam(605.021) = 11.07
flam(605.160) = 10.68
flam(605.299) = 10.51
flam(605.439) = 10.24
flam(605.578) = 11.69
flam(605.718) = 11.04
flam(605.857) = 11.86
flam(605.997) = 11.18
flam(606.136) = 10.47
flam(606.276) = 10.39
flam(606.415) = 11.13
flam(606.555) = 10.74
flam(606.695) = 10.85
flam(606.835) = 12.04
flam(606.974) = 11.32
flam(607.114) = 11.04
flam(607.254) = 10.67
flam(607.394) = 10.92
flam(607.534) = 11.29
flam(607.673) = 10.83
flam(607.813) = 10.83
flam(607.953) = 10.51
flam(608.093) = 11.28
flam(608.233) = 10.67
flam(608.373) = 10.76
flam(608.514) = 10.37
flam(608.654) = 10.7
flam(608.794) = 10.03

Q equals 0.15 mag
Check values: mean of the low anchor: 10.6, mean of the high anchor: 10.9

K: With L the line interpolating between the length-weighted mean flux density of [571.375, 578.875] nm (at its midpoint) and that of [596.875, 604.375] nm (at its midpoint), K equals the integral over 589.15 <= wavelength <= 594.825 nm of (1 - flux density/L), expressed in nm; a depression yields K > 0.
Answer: 0.120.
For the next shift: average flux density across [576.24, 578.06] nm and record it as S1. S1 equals 10.6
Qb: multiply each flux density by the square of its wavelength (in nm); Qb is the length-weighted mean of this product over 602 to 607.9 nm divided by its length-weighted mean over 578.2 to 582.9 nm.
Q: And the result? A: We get 1.11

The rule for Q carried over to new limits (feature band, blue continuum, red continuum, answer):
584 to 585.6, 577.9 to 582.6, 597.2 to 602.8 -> 0.01 mag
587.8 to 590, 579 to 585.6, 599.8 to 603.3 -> 0.15 mag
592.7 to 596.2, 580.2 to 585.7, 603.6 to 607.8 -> 0.02 mag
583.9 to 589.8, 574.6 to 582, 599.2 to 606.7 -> 0.06 mag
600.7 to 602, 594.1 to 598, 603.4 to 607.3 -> 0.07 mag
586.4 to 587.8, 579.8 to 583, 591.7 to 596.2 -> 0.01 mag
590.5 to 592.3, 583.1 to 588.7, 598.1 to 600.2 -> -0.03 mag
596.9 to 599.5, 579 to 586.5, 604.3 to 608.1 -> 0.04 mag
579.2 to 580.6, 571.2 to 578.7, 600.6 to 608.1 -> -0.04 mag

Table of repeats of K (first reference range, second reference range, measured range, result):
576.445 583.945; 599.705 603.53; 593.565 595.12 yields 0.00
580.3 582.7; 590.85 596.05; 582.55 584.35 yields 0.01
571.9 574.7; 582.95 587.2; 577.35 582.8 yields 0.01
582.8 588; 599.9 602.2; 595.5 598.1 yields -0.08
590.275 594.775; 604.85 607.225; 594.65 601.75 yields 0.22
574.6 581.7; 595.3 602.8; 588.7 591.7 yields 0.27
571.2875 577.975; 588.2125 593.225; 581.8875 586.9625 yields -0.21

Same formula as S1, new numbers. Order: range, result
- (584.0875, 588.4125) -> 10.5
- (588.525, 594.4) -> 10.1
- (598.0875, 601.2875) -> 10.3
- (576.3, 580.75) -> 10.6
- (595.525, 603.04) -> 10.5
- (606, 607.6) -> 11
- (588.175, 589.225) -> 9.27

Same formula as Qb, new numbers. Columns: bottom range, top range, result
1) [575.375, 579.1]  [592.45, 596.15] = 1.09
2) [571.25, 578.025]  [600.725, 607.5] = 1.12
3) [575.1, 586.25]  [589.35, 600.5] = 1.03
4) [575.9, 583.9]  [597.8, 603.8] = 1.04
